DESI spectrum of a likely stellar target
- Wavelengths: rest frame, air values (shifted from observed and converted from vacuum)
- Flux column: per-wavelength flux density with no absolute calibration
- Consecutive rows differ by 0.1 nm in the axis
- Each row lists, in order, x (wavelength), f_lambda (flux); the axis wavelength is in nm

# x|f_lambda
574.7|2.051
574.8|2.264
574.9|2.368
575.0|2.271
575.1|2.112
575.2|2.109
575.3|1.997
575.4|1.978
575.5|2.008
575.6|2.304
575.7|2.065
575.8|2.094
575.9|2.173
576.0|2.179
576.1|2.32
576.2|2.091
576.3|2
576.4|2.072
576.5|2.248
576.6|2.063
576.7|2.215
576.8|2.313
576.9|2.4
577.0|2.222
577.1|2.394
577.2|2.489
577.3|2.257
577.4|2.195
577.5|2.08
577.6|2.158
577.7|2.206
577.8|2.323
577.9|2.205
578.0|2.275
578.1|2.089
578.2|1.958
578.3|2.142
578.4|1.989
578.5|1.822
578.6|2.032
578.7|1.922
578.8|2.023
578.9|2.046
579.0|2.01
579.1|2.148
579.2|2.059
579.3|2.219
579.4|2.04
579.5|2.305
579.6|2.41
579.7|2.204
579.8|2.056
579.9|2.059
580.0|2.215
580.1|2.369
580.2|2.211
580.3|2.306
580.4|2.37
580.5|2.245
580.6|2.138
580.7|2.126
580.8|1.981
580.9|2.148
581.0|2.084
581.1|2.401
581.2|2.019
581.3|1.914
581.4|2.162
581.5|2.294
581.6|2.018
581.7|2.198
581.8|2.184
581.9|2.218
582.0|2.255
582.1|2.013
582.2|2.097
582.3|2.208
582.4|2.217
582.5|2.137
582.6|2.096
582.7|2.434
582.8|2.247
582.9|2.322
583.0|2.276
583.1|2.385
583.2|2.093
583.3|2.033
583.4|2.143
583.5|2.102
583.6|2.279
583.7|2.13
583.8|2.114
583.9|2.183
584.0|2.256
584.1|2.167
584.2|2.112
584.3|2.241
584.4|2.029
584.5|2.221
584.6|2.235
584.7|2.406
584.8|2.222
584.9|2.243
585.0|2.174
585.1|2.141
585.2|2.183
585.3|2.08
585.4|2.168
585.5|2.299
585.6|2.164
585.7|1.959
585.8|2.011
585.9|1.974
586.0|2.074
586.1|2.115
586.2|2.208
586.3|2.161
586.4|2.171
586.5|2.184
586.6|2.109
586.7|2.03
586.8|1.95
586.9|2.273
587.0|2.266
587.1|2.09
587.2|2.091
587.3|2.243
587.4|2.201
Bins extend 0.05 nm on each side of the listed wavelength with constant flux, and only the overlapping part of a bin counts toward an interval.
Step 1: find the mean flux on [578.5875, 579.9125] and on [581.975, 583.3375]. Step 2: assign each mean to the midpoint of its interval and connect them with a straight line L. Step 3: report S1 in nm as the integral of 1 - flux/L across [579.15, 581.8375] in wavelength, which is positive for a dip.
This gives -0.04 nm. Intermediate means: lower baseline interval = 2.11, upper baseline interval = 2.2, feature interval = 2.18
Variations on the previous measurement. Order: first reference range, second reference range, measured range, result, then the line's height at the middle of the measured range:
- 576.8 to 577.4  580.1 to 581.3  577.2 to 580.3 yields 0.17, 2.26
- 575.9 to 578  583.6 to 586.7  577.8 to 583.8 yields 0.10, 2.19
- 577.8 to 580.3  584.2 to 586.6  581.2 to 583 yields -0.03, 2.14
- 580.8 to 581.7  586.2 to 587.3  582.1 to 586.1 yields -0.07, 2.13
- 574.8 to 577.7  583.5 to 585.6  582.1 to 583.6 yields 0.00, 2.19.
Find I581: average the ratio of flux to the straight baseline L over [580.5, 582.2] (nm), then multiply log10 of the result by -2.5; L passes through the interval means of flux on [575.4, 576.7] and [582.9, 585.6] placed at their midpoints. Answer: 0.02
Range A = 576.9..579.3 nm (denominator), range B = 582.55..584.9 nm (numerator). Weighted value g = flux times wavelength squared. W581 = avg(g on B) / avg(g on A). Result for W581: 1.1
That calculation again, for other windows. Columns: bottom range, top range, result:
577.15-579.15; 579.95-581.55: 1.04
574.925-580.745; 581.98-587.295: 1.03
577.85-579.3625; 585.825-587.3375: 1.06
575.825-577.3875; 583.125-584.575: 0.99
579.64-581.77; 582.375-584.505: 1.02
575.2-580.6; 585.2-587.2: 1.01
